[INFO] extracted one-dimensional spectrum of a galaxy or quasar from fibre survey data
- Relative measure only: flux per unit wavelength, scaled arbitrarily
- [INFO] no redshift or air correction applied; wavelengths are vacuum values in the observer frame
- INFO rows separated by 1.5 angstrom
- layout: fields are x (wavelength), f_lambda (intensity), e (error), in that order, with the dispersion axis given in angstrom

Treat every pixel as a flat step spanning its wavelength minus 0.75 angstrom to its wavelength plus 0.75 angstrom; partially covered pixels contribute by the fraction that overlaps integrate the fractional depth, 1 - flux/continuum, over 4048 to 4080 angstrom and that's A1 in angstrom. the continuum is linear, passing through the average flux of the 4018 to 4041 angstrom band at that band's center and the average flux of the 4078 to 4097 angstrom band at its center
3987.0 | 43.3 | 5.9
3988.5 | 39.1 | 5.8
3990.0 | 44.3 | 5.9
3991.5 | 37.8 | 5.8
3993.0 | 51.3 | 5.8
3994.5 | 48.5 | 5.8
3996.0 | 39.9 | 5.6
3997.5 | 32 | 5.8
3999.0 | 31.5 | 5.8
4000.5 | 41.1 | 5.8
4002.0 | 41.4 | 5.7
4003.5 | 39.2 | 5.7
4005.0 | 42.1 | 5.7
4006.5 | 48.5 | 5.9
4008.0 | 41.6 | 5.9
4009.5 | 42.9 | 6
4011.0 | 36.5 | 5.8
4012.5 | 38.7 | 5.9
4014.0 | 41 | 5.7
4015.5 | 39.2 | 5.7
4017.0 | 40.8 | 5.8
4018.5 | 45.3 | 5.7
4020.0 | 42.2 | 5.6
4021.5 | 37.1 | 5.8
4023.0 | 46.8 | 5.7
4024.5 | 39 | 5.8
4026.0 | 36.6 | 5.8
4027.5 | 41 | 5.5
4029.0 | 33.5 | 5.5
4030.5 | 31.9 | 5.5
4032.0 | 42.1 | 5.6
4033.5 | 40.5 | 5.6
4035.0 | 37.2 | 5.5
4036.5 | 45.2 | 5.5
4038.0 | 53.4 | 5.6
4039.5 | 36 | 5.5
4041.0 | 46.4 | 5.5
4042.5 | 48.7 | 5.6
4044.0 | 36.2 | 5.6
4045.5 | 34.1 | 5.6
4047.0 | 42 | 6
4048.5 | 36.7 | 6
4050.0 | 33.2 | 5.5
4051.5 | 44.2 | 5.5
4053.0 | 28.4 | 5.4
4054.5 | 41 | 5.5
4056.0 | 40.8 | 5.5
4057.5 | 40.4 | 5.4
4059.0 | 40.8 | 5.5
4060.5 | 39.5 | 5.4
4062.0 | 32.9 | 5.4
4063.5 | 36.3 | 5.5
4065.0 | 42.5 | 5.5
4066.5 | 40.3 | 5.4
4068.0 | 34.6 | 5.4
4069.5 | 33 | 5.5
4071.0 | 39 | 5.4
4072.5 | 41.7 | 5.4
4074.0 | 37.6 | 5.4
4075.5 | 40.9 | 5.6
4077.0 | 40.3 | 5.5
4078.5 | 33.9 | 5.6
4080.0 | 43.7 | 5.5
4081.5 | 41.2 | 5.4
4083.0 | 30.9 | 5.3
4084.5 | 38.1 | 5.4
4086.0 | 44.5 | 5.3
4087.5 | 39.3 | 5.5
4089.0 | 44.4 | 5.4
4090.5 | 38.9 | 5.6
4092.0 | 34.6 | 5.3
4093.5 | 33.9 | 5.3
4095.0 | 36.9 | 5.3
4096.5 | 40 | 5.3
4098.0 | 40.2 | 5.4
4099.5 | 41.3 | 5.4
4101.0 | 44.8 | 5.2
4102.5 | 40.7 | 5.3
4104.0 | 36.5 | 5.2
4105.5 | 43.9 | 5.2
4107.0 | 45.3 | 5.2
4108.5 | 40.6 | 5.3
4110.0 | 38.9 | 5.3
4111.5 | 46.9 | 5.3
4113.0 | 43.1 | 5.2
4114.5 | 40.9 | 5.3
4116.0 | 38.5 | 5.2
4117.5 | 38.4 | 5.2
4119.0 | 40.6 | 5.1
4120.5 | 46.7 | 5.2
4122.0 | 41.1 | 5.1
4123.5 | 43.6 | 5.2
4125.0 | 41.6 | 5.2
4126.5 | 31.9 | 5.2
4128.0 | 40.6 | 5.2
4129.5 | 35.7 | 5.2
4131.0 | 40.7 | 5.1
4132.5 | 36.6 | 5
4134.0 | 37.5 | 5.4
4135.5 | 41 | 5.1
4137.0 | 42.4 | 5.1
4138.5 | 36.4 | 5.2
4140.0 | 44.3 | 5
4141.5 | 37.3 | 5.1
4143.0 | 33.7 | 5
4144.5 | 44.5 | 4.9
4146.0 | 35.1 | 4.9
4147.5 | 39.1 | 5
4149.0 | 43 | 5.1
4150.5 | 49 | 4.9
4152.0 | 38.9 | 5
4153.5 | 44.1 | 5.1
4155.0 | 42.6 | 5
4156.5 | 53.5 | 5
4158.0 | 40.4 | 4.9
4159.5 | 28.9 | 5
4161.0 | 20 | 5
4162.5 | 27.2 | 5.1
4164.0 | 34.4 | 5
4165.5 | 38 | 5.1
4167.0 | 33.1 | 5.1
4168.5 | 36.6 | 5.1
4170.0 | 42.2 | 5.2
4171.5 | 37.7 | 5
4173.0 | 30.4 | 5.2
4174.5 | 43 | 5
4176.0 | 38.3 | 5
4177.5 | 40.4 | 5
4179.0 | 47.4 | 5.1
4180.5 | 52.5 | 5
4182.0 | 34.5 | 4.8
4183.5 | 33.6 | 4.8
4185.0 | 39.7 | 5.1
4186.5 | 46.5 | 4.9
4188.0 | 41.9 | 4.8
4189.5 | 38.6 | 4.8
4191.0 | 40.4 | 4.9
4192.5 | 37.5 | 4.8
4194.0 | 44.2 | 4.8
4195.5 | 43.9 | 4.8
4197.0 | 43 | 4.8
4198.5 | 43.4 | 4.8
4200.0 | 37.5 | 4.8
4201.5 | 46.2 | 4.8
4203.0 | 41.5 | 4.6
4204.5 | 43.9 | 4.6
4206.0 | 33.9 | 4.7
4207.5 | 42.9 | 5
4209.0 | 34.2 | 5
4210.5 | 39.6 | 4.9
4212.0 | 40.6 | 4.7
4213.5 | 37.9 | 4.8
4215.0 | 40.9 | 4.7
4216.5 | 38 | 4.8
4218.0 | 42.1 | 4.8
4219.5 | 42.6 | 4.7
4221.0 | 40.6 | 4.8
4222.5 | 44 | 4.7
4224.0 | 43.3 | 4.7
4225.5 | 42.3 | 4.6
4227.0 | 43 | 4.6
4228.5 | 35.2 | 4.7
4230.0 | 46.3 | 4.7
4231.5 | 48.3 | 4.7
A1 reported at 1.0 angstrom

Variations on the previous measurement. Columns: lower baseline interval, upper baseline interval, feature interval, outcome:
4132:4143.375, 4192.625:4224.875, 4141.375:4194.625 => 0.9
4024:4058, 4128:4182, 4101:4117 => -1.0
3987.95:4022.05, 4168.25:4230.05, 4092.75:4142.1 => 0.7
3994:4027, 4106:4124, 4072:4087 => 0.8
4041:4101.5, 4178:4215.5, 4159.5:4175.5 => 2.6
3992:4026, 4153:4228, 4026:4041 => 0.2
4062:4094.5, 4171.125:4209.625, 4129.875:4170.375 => 1.4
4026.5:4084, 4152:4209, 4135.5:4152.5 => -0.5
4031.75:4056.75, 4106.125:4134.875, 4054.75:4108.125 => 1.5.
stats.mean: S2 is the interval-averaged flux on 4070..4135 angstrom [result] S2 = 39.9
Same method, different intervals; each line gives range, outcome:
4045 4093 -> 38.4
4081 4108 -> 39.7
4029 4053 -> 39.9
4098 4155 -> 40.7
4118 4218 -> 39.7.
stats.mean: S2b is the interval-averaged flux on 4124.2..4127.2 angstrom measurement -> 36.9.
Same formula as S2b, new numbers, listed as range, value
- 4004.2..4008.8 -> 44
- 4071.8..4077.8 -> 40.1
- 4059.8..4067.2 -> 38.3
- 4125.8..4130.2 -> 36.1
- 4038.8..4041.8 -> 41.4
